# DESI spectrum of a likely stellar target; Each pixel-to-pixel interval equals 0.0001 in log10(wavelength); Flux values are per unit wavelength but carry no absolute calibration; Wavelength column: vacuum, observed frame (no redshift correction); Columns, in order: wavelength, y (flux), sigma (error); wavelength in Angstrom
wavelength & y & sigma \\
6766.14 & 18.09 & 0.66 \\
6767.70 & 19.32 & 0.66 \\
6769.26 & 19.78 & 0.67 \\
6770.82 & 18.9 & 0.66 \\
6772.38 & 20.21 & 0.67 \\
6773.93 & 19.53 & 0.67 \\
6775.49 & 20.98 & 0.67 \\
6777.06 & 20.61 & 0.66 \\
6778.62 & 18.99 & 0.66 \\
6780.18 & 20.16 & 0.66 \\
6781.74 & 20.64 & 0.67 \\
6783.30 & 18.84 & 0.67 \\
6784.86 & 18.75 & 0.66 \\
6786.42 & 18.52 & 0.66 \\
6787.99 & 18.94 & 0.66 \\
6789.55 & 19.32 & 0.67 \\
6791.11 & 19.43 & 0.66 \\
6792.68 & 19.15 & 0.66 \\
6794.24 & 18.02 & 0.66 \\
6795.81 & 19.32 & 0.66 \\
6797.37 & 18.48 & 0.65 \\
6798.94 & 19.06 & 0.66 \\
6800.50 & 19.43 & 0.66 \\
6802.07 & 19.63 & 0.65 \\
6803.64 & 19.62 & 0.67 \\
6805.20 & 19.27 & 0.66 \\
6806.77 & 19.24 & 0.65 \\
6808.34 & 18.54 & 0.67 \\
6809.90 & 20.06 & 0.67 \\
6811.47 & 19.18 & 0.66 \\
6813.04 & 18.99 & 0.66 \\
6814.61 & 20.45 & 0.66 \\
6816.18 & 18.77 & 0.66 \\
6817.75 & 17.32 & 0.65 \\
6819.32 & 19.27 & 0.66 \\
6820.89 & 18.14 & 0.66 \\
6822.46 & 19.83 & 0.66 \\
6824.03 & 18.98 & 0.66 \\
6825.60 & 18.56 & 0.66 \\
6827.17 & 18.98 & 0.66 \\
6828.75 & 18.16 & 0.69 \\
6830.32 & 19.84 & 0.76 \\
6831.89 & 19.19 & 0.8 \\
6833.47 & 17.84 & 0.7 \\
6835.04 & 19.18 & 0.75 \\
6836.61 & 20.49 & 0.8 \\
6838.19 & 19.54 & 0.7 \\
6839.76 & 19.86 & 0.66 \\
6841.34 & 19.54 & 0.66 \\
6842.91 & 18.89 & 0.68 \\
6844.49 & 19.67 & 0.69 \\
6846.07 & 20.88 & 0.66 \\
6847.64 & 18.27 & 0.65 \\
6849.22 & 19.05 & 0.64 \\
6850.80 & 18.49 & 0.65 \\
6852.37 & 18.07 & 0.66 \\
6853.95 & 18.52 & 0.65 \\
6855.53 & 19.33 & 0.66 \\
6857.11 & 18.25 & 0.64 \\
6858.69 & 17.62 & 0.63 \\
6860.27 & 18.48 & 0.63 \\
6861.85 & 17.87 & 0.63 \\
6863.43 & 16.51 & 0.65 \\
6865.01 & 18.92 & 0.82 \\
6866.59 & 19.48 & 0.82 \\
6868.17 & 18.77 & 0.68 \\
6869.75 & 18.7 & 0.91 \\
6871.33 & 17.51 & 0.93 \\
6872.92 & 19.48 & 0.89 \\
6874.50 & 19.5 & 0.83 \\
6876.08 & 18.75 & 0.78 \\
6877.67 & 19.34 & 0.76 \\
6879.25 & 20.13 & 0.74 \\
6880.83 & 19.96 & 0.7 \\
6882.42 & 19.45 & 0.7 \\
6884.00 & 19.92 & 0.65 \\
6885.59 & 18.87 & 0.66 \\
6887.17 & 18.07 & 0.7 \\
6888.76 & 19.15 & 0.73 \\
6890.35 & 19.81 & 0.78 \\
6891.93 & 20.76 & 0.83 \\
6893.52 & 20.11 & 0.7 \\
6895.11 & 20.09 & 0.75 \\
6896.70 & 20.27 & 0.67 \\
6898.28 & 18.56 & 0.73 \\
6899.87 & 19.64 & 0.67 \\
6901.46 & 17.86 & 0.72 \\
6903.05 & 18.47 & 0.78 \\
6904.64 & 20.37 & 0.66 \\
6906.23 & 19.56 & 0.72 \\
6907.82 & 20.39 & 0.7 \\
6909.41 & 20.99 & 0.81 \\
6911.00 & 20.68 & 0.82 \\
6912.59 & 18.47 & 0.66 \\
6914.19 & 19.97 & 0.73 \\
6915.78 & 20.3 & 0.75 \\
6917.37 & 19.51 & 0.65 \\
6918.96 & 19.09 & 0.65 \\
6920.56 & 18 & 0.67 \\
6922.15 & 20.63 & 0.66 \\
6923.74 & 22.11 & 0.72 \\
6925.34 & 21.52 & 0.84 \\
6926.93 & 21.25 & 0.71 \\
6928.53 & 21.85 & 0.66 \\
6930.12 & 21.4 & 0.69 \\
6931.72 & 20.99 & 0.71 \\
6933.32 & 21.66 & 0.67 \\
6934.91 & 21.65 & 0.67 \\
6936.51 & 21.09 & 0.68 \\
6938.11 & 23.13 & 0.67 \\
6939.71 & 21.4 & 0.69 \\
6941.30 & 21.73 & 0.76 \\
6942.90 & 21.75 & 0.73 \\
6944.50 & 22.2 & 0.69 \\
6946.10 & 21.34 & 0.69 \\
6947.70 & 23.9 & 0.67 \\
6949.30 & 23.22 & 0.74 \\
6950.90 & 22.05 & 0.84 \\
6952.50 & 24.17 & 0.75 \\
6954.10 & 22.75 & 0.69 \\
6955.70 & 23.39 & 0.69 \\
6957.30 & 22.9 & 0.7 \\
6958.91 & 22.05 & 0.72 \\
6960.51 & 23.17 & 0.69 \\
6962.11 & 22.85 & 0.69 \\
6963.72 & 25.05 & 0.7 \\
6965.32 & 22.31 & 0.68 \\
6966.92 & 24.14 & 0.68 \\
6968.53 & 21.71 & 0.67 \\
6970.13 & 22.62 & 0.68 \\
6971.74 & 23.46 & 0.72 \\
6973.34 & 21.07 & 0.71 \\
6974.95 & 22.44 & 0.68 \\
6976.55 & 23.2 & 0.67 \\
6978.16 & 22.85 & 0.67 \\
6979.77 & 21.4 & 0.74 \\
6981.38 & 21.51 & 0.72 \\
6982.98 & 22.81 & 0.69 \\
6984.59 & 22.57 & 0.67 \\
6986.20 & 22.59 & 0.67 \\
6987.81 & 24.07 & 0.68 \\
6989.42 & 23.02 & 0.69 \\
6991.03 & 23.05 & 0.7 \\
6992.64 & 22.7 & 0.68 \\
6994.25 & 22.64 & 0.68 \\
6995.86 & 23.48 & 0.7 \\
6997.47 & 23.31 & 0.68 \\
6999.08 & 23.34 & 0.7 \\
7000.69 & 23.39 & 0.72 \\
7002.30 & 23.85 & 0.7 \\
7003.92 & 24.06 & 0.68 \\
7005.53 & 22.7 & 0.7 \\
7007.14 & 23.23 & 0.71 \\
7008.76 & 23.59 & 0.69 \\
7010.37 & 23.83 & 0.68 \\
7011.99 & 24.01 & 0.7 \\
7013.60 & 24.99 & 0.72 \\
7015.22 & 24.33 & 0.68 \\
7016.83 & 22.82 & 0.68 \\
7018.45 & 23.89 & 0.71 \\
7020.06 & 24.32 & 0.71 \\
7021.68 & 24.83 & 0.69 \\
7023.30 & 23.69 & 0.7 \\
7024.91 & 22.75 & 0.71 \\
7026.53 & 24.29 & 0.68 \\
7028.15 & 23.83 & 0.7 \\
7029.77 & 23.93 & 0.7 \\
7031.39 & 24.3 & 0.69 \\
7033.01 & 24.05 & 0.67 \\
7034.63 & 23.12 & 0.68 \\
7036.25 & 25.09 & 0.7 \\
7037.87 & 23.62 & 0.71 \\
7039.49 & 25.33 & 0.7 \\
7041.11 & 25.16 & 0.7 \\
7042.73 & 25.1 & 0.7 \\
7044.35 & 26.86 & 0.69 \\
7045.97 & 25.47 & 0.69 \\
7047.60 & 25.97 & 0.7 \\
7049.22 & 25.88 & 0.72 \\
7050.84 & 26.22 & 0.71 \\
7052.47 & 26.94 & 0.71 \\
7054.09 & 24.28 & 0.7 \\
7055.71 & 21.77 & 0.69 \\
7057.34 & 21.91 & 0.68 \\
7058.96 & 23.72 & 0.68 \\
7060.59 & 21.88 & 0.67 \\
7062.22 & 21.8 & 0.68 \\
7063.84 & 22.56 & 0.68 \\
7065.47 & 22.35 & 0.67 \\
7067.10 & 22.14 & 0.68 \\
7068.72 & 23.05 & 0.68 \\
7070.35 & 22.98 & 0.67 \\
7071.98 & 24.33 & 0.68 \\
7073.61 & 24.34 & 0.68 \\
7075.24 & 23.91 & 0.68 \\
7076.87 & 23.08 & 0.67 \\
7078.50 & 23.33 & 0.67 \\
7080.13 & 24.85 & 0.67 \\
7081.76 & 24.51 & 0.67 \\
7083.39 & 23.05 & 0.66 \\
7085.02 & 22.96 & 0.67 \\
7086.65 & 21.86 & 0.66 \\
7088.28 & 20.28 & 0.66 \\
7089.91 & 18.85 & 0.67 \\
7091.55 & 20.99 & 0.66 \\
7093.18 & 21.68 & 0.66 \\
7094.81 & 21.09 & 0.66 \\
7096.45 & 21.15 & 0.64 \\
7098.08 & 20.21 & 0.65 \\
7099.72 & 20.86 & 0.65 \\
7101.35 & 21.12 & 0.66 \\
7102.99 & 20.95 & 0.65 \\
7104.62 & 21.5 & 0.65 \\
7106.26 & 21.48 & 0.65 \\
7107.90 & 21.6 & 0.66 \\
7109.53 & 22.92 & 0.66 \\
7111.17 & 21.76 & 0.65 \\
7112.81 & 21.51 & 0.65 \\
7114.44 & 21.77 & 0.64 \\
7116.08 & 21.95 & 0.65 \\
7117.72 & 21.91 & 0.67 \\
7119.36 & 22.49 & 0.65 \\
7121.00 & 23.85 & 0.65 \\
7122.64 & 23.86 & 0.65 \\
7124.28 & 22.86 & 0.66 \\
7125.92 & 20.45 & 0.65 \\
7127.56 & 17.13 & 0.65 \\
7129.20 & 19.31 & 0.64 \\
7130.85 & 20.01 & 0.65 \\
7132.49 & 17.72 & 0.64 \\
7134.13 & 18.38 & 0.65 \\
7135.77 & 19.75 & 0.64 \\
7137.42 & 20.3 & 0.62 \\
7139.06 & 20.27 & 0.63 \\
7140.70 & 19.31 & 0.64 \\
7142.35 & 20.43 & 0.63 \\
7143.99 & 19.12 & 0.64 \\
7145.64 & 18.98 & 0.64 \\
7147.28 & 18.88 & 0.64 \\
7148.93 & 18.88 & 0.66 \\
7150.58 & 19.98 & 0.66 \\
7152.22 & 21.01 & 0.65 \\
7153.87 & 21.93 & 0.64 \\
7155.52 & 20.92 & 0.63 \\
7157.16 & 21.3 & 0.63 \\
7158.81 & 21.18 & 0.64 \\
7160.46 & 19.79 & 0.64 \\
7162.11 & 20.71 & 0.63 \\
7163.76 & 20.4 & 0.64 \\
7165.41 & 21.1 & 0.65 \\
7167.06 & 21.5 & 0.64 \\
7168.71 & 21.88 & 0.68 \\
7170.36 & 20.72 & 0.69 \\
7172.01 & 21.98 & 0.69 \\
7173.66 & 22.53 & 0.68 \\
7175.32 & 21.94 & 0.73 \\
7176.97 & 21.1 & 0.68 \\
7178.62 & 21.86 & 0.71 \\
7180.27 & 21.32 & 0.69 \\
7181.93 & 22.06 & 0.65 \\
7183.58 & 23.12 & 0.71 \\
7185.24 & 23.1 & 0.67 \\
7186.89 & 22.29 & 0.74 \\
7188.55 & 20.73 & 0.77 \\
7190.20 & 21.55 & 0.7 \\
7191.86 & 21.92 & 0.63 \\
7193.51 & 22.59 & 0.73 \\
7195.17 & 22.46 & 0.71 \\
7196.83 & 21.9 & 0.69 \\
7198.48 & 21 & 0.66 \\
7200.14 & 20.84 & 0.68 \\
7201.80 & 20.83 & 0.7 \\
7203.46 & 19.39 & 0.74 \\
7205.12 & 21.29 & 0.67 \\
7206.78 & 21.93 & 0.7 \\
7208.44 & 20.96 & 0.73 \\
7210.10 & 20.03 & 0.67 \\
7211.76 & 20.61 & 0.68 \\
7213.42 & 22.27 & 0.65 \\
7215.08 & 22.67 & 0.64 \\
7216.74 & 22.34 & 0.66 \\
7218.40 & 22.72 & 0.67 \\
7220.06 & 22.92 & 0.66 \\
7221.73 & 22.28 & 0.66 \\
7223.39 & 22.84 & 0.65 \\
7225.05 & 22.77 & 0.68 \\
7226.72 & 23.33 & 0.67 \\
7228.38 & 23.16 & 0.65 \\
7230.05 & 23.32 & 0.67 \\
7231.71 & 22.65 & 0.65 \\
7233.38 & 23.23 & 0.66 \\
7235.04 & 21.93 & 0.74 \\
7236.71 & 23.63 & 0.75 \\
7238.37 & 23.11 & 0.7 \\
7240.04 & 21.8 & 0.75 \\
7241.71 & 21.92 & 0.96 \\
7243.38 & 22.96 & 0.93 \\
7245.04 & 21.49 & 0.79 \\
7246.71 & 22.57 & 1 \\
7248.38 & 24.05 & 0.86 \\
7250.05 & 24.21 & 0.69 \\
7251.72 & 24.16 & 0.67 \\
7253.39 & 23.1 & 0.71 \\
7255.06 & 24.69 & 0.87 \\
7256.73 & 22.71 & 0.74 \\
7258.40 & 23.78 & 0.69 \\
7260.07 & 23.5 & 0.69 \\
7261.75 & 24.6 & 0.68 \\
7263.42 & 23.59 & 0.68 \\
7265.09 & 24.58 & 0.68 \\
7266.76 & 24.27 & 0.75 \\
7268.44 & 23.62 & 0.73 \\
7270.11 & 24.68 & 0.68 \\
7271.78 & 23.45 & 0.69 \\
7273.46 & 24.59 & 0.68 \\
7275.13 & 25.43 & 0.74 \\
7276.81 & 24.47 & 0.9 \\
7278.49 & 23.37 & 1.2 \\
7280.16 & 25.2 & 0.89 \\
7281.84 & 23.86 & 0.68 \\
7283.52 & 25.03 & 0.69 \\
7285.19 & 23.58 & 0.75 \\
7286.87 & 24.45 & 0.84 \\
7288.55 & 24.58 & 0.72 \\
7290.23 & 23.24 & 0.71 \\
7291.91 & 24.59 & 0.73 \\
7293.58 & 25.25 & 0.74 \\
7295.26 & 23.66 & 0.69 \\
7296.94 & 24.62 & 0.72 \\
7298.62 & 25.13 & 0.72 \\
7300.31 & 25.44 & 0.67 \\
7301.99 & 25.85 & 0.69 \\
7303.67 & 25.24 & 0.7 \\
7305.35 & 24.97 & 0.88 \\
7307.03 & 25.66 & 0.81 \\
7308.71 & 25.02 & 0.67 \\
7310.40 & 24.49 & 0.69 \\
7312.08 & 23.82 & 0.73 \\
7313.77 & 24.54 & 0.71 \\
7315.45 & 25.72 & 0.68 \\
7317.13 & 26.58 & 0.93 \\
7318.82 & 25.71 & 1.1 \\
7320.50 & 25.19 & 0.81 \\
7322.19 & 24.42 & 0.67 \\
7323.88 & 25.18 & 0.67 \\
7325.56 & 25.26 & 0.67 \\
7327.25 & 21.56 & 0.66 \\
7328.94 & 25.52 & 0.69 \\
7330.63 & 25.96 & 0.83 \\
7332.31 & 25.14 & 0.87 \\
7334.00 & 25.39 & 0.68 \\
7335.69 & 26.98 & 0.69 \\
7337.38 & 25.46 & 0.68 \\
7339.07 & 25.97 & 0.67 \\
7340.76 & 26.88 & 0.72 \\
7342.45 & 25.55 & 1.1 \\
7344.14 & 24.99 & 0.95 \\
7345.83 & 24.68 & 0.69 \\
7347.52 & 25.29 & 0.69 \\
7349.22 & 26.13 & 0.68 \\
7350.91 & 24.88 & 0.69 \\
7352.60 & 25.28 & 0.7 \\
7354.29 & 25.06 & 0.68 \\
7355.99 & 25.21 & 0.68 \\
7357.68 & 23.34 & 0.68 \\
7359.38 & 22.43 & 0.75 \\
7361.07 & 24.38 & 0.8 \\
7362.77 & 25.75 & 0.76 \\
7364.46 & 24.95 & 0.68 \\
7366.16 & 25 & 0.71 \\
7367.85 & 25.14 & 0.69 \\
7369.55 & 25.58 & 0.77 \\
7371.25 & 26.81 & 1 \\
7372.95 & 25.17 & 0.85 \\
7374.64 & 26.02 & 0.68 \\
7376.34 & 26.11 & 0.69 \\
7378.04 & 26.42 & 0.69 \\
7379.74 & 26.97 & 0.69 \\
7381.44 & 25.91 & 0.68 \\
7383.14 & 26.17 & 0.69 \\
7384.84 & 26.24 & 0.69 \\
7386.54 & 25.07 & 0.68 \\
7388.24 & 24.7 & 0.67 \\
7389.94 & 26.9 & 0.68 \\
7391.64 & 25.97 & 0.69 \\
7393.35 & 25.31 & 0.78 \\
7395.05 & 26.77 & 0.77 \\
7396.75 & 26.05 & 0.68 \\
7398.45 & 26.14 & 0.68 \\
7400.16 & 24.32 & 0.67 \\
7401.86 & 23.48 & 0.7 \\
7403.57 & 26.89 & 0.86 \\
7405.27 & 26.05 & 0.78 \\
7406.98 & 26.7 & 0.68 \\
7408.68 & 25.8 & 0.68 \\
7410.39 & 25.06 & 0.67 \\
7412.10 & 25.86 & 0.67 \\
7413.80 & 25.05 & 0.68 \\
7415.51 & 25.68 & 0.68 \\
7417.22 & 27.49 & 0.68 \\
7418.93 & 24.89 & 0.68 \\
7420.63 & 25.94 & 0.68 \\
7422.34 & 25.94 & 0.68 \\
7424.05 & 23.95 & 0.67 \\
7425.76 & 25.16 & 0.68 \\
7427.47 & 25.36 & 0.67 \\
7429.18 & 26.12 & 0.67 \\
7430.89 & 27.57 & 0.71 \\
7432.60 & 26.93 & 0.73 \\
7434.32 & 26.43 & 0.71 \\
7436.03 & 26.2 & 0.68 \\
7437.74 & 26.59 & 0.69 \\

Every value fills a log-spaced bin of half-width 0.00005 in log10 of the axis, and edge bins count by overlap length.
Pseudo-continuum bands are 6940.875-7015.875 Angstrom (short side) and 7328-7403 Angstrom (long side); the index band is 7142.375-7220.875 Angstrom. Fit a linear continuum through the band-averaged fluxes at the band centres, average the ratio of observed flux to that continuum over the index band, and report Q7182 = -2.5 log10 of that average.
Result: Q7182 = 0.14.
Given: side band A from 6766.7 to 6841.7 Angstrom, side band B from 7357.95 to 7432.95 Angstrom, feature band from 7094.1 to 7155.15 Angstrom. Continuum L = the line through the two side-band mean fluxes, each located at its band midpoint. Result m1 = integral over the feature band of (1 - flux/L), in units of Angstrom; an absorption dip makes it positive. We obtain 5.38 Angstrom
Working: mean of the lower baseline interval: 19.3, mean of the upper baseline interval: 25.7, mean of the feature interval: 20.7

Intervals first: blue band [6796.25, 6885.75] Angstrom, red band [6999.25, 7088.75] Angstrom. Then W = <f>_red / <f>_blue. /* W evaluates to 1.25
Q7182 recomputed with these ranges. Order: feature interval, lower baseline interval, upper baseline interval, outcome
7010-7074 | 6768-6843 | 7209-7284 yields -0.126 mag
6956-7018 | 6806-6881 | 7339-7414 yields -0.117 mag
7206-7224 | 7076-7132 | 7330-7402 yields 0.064 mag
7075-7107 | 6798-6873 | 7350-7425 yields 0.007 mag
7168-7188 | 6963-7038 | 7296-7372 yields 0.110 mag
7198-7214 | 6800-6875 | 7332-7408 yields 0.129 mag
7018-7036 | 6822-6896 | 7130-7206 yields -0.193 mag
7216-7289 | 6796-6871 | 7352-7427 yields 0.018 mag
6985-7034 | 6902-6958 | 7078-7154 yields -0.120 mag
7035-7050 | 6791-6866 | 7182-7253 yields -0.215 mag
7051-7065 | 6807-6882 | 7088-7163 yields -0.147 mag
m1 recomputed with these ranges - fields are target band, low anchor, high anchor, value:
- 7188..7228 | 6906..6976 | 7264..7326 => 3.7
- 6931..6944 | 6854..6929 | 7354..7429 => -1.1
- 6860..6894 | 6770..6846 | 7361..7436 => 1.6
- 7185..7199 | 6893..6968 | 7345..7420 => 1.1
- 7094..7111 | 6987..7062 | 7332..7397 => 2.1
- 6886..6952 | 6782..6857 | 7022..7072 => 2.0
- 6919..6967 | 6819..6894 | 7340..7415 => -4.8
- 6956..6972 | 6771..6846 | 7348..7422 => -1.6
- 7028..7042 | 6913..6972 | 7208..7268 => -1.3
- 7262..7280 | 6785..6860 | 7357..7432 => 0.0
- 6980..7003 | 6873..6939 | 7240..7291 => -2.2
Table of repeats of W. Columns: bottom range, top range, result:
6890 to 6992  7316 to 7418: 1.18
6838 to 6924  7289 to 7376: 1.30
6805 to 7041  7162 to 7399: 1.13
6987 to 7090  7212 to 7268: 0.97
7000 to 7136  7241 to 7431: 1.09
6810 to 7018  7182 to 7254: 1.07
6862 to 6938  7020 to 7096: 1.19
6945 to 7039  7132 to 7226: 0.91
